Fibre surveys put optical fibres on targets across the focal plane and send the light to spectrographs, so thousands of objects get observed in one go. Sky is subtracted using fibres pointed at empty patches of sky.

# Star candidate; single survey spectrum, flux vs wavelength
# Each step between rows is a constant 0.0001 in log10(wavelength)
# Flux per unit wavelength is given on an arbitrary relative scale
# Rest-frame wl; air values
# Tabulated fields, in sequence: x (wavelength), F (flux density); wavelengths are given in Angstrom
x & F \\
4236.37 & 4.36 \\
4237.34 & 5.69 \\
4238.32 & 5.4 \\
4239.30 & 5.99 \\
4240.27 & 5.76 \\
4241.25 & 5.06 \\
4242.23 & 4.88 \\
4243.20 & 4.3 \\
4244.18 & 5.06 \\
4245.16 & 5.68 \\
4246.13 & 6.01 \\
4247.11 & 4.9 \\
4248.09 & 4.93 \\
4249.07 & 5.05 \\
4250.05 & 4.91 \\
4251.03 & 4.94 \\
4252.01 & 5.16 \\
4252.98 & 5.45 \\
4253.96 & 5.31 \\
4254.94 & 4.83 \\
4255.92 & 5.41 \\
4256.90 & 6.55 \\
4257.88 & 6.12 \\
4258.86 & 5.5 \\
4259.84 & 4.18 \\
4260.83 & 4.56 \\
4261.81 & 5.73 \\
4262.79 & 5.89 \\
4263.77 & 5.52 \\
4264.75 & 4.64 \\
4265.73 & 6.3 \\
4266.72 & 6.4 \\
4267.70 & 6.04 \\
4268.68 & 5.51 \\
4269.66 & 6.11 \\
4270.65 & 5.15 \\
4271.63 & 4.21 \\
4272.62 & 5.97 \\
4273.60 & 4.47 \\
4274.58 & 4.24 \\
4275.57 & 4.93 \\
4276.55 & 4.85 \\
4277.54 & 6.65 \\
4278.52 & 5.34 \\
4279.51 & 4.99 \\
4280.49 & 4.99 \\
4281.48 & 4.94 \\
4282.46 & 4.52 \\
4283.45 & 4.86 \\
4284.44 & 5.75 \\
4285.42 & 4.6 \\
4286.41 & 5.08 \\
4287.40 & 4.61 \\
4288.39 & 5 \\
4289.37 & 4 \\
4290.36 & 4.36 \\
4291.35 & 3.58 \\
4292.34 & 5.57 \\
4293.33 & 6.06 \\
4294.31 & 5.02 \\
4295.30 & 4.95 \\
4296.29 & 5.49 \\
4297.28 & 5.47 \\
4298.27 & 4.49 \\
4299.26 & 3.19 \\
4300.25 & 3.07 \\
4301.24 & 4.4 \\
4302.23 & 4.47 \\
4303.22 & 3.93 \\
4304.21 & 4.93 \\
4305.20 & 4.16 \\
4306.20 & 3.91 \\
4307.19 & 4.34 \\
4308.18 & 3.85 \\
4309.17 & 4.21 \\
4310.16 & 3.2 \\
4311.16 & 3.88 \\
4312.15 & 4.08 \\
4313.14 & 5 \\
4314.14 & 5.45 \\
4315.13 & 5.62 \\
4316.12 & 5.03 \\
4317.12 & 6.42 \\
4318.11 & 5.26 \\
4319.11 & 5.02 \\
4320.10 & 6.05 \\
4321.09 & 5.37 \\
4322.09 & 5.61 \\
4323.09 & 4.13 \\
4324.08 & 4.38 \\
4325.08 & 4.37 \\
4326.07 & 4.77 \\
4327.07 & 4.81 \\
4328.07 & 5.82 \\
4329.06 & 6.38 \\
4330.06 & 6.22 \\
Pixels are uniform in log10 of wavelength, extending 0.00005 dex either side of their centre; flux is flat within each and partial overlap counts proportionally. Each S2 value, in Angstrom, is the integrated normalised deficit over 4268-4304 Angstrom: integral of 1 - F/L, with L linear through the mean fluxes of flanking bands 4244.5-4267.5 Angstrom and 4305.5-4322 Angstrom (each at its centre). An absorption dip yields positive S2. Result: 1.6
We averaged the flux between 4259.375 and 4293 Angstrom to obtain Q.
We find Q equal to 5.11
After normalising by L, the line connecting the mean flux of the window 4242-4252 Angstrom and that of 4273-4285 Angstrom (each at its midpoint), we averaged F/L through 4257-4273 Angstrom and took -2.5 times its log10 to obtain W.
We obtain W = -0.09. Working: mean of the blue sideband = 5.07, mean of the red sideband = 5.05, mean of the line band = 5.51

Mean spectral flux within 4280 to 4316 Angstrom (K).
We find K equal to 4.59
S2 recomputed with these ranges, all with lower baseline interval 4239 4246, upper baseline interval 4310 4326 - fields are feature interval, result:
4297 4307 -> 1.7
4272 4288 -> 0.2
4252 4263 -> -0.4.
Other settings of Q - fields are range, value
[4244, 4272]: 5.39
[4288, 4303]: 4.59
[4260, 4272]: 5.48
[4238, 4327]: 5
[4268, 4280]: 5.22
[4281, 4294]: 4.85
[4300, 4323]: 4.67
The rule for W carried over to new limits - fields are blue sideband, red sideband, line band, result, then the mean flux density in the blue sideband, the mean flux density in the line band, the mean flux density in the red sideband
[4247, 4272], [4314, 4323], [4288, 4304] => 0.19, 5.37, 4.57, 5.48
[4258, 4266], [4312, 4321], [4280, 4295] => 0.10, 5.3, 4.86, 5.38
